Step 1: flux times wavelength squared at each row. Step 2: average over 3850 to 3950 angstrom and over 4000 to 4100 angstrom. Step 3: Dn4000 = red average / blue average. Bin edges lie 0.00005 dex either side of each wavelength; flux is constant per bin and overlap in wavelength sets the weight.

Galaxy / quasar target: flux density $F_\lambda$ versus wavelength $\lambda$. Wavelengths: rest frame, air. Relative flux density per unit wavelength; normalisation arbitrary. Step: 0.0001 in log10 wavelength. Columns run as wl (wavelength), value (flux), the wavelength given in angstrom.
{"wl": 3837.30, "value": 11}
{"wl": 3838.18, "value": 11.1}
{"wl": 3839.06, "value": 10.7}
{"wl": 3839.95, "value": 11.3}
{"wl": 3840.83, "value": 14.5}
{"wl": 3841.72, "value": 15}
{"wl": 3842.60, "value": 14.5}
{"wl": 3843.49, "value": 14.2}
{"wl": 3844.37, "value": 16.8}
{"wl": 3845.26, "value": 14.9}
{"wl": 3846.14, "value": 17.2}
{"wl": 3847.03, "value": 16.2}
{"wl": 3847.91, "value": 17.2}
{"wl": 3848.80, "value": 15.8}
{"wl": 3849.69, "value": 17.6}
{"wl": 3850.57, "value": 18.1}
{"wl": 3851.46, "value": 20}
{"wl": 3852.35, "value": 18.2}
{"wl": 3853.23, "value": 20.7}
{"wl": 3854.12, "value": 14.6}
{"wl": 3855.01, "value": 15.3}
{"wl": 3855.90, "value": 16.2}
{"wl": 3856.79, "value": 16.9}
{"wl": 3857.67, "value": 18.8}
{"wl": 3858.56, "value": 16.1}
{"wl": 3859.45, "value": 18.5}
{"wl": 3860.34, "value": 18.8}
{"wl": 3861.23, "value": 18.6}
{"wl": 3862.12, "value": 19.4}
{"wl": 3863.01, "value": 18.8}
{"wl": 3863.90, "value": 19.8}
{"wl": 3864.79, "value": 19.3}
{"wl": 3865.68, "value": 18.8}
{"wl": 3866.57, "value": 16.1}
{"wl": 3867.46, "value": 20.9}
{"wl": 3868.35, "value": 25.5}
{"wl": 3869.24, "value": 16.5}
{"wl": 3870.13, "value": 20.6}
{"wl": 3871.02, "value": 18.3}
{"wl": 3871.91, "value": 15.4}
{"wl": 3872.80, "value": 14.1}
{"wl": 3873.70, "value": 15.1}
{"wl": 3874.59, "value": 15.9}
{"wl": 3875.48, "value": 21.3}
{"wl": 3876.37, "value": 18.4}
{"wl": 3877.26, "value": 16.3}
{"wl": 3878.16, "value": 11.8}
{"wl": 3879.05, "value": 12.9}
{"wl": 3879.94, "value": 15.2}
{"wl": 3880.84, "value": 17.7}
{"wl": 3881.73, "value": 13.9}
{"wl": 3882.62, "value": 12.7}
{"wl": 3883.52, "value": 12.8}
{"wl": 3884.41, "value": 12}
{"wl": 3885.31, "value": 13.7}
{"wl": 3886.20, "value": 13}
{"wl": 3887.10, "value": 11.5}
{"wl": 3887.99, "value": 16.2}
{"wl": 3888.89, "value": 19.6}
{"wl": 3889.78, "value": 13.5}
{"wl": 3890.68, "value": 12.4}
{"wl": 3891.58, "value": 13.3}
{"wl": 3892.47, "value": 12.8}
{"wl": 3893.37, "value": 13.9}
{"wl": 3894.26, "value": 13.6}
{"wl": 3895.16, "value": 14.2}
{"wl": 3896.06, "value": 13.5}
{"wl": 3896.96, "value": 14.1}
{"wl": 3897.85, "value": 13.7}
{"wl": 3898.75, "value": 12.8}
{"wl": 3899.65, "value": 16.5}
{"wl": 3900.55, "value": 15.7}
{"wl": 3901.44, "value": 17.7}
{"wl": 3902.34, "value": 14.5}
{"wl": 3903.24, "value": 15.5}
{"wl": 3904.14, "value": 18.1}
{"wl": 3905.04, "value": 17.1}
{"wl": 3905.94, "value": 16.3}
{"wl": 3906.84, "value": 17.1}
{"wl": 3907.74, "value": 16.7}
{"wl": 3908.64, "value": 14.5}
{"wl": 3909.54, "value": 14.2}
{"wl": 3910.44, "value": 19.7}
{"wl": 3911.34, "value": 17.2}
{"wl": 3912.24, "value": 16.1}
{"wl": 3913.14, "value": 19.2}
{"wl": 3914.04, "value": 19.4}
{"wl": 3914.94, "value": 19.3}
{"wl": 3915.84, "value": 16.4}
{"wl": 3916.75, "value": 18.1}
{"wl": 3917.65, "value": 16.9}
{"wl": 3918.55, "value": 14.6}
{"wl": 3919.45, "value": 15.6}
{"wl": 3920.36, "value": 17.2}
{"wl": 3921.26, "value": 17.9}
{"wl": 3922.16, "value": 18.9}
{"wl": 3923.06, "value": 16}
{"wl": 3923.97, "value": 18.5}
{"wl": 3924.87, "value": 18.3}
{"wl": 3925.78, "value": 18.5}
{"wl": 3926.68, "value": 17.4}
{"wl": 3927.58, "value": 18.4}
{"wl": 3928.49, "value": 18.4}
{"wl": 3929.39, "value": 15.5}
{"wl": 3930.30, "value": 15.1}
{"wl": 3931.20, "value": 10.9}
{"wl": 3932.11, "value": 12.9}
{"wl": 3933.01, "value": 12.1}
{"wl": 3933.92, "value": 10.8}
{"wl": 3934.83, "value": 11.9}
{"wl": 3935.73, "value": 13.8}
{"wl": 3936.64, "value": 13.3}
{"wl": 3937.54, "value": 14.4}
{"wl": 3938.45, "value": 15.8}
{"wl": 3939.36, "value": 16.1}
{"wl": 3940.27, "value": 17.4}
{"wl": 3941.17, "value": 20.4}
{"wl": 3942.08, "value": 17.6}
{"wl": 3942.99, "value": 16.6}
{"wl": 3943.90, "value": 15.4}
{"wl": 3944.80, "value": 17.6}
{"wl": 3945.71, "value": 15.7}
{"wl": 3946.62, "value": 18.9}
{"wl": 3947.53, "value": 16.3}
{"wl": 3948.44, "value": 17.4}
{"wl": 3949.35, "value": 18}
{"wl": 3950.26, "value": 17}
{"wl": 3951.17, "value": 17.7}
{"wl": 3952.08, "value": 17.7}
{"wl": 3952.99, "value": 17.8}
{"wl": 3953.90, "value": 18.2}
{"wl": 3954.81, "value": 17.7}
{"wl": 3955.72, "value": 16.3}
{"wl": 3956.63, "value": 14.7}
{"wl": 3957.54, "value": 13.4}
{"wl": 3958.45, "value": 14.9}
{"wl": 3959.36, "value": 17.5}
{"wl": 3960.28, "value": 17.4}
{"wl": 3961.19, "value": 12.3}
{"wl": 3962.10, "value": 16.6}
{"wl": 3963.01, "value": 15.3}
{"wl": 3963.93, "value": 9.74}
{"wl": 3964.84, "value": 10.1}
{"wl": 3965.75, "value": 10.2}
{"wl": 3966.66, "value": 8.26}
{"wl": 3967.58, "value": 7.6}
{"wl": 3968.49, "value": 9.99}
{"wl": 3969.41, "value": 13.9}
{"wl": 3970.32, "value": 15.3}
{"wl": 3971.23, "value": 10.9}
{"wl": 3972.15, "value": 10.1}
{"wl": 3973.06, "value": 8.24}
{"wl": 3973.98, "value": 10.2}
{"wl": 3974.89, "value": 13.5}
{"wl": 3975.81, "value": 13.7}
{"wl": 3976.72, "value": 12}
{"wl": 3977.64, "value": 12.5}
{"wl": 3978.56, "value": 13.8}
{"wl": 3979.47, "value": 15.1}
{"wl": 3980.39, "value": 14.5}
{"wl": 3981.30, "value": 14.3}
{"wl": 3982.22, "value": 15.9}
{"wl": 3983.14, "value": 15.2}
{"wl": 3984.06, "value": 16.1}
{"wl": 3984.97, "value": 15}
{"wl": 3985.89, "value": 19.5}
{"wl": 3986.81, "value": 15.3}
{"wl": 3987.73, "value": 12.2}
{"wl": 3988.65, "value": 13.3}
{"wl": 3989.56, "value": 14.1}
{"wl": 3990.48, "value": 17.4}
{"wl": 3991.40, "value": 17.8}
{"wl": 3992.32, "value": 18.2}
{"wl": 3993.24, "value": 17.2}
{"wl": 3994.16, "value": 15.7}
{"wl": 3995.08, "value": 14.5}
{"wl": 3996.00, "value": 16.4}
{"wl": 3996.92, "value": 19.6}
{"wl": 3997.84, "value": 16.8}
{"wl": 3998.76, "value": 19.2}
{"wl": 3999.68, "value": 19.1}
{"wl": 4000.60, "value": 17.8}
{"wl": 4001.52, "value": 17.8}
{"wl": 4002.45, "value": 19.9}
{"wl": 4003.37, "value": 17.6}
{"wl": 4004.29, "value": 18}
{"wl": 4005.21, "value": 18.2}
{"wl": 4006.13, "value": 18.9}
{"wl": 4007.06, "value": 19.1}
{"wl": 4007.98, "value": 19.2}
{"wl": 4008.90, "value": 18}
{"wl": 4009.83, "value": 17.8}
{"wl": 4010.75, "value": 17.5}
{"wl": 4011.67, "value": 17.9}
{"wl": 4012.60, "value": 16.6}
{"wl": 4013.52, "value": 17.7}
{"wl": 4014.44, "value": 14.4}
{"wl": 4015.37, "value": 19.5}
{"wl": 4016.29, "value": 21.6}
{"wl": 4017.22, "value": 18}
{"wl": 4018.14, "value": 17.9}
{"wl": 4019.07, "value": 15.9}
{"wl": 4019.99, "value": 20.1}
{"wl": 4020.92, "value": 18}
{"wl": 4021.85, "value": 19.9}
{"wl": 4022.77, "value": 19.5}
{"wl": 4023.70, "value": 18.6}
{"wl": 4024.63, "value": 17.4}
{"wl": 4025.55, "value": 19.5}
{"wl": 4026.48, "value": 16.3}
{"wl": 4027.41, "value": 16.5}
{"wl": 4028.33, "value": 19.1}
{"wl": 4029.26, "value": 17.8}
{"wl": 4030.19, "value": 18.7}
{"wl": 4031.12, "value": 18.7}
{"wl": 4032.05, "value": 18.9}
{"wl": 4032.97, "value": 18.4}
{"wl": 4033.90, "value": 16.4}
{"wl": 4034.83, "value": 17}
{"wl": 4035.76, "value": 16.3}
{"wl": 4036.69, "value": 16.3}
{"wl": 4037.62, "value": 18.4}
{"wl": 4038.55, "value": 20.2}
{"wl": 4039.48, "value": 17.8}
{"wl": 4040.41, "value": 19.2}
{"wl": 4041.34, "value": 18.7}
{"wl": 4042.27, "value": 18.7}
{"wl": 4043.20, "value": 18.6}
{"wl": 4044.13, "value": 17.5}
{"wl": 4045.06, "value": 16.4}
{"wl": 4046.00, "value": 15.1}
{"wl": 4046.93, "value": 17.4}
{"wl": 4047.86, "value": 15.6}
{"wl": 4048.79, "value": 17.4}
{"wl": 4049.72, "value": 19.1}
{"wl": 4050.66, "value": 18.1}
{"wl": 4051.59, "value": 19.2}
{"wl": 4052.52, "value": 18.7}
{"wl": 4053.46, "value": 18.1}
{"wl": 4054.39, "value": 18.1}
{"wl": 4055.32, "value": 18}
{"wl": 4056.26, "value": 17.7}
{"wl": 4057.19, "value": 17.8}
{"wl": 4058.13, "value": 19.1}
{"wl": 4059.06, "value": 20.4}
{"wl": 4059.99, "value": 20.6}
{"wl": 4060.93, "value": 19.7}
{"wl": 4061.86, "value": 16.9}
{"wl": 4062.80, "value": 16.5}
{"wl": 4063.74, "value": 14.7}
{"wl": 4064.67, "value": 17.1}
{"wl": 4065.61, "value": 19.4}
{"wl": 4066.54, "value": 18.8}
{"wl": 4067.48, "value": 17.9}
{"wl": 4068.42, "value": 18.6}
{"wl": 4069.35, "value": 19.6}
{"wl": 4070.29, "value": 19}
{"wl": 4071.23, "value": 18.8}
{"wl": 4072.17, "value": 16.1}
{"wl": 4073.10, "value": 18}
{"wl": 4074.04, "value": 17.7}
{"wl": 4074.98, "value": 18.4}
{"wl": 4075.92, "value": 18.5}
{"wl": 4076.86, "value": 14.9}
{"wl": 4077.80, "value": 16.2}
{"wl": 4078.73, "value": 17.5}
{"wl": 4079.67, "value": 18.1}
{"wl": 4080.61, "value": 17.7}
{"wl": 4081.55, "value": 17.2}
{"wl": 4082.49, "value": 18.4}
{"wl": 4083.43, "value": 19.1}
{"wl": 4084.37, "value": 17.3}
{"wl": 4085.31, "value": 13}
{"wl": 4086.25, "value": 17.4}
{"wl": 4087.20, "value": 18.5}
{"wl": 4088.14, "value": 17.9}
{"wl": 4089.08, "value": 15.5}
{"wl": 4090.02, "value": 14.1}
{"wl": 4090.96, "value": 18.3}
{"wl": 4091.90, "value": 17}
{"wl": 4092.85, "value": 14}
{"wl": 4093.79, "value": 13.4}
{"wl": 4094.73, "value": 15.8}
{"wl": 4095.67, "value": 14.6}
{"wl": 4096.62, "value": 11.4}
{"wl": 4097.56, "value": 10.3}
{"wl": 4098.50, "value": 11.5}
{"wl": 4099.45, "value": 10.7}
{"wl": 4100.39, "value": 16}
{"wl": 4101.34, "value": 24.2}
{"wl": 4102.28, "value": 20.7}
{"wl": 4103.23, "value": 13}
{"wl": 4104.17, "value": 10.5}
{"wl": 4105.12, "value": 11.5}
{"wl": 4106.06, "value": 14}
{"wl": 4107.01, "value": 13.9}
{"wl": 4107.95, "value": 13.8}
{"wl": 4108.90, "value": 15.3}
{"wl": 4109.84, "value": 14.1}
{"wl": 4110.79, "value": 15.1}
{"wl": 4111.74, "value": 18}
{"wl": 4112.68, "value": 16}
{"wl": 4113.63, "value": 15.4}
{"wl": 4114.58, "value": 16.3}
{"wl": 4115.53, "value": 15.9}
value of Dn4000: 1.2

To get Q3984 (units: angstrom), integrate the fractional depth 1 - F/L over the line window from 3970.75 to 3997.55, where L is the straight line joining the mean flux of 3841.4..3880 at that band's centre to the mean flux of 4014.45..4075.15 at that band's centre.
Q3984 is 4.9 angstrom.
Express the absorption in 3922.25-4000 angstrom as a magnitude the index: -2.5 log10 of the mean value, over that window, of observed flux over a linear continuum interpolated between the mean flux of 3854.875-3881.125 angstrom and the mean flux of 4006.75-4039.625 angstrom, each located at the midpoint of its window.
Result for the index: 0.18 mag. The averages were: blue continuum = 17.6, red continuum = 18.1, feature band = 15.1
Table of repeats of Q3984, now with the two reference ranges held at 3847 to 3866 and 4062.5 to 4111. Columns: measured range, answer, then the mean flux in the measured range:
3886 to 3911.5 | 3.6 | 15.1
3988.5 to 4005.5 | -0.5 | 17.4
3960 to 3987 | 6.3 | 13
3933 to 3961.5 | 1.9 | 16.1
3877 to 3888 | 2.5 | 13.7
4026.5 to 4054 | -2.2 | 17.8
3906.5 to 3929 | 0.1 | 17.4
